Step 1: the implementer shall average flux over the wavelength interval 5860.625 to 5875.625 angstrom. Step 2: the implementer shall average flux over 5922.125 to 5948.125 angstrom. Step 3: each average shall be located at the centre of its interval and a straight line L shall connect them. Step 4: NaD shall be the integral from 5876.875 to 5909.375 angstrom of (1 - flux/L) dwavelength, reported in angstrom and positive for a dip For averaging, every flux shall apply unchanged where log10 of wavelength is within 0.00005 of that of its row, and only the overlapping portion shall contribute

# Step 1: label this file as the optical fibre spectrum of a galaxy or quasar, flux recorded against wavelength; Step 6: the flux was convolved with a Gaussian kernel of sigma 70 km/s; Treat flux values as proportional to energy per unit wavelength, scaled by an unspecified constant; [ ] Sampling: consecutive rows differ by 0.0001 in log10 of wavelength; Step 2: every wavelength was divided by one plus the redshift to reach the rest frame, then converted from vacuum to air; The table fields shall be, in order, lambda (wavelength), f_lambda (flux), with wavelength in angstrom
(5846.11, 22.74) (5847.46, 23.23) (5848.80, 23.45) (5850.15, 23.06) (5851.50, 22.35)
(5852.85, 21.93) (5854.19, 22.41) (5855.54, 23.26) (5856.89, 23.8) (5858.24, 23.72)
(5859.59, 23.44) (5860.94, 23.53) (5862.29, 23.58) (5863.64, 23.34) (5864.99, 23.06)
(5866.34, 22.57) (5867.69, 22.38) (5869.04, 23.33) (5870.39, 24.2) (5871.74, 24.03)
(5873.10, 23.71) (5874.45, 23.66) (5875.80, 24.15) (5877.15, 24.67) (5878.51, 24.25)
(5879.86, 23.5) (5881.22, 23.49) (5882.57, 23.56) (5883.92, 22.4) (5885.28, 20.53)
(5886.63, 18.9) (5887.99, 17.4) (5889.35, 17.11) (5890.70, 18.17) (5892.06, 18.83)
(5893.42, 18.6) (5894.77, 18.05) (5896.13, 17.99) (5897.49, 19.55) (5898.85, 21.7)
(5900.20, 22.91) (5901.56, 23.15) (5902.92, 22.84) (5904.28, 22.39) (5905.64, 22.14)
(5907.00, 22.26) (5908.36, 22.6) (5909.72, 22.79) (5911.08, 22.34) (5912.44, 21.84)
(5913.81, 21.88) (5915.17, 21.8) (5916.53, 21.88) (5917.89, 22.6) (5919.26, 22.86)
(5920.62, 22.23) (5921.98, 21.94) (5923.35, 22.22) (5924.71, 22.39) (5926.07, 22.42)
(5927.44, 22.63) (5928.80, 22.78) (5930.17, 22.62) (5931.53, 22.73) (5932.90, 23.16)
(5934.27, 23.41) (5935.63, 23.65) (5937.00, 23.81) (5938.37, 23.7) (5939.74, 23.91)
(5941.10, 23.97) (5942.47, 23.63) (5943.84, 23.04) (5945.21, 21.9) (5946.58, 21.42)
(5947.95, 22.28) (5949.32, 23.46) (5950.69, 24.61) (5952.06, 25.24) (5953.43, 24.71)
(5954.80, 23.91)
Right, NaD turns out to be 3.0 angstrom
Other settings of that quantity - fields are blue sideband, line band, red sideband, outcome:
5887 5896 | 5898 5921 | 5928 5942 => -2.4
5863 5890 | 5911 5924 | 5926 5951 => 0.4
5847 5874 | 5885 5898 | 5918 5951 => 2.6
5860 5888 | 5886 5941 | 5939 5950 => 3.1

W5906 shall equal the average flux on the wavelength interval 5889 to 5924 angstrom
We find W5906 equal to 21.3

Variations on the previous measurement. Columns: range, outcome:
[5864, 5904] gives 21.7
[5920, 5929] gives 22.4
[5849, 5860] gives 23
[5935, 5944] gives 23.7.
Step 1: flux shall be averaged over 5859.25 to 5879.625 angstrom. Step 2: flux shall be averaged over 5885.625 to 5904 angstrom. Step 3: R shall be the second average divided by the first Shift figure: 0.8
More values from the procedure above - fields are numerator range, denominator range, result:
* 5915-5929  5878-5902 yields 1.09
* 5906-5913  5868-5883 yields 0.94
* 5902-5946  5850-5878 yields 0.97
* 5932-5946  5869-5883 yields 0.98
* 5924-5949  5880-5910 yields 1.10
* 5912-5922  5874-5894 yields 1.04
